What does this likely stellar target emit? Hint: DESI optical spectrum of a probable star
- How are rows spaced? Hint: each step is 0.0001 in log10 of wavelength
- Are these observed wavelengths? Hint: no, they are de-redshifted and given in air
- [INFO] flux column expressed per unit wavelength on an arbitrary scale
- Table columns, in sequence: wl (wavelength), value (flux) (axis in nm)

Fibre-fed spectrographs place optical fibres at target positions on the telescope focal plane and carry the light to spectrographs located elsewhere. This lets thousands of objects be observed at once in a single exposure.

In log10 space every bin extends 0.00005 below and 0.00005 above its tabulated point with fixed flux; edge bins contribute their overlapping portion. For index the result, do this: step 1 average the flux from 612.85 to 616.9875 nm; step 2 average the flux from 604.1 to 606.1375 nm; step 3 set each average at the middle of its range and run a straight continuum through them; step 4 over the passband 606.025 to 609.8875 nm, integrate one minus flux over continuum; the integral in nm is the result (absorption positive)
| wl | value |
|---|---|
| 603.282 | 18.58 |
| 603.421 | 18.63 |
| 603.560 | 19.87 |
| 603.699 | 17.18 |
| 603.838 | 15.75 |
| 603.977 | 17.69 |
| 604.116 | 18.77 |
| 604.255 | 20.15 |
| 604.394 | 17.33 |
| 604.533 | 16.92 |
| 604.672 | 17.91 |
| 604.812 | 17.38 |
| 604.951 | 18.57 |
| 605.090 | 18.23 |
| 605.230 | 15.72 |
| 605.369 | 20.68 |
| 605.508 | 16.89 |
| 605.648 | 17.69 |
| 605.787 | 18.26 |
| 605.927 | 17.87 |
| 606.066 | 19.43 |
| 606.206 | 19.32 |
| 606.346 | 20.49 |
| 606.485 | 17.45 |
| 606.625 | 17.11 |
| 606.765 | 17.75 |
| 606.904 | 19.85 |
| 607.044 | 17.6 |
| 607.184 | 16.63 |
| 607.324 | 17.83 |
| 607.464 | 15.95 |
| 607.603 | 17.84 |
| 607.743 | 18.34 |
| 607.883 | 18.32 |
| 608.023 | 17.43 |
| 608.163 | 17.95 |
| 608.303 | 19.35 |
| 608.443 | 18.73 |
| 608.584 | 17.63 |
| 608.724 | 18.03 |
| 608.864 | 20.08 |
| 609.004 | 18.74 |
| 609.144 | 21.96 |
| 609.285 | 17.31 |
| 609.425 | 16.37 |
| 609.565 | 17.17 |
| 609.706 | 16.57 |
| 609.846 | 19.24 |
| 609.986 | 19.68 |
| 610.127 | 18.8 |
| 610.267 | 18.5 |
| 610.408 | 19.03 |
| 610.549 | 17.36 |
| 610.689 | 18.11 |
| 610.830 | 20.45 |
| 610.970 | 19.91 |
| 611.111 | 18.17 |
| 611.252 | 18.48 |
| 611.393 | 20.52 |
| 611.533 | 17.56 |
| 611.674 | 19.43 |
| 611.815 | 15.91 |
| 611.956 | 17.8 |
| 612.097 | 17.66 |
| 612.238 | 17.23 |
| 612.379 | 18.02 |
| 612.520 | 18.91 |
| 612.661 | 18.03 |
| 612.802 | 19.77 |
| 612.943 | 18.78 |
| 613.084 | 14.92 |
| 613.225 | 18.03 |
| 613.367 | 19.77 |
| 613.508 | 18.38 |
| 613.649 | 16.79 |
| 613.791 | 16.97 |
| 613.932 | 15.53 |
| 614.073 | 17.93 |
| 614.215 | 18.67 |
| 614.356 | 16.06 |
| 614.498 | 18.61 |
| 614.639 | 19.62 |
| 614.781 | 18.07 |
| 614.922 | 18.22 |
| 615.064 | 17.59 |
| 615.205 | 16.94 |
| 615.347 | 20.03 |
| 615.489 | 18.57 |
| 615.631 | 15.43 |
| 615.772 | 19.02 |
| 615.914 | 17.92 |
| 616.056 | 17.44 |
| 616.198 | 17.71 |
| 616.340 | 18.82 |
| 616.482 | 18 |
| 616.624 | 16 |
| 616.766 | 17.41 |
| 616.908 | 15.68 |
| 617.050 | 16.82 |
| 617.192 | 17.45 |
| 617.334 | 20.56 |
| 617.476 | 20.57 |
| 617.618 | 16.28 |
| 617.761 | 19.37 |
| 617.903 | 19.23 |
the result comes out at -0.05 nm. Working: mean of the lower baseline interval 18.1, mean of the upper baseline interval 17.7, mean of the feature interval 18.2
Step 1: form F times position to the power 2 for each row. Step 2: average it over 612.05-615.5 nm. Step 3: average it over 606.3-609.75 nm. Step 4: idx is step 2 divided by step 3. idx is 1.01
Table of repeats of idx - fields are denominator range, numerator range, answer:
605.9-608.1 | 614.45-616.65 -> 1.03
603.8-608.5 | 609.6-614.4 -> 1.02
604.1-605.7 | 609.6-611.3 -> 1.06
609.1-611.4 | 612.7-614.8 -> 0.97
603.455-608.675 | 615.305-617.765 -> 1.02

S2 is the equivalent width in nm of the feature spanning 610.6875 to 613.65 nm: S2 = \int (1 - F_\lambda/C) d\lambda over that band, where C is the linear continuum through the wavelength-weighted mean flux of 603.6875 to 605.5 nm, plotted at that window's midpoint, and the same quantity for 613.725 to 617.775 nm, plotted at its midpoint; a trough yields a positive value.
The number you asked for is -0.08 nm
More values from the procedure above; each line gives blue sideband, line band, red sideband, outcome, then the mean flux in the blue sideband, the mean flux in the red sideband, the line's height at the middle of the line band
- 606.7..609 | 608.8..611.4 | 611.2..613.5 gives -0.08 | 18.1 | 18.2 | 18.1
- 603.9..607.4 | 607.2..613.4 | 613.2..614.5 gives -0.16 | 18.1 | 17.6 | 17.8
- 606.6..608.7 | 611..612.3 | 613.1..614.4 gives -0.04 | 17.9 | 17.5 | 17.6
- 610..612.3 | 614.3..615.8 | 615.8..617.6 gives 0.00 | 18.5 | 17.8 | 18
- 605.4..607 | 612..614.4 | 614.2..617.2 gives 0.02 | 18.4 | 17.7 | 17.9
